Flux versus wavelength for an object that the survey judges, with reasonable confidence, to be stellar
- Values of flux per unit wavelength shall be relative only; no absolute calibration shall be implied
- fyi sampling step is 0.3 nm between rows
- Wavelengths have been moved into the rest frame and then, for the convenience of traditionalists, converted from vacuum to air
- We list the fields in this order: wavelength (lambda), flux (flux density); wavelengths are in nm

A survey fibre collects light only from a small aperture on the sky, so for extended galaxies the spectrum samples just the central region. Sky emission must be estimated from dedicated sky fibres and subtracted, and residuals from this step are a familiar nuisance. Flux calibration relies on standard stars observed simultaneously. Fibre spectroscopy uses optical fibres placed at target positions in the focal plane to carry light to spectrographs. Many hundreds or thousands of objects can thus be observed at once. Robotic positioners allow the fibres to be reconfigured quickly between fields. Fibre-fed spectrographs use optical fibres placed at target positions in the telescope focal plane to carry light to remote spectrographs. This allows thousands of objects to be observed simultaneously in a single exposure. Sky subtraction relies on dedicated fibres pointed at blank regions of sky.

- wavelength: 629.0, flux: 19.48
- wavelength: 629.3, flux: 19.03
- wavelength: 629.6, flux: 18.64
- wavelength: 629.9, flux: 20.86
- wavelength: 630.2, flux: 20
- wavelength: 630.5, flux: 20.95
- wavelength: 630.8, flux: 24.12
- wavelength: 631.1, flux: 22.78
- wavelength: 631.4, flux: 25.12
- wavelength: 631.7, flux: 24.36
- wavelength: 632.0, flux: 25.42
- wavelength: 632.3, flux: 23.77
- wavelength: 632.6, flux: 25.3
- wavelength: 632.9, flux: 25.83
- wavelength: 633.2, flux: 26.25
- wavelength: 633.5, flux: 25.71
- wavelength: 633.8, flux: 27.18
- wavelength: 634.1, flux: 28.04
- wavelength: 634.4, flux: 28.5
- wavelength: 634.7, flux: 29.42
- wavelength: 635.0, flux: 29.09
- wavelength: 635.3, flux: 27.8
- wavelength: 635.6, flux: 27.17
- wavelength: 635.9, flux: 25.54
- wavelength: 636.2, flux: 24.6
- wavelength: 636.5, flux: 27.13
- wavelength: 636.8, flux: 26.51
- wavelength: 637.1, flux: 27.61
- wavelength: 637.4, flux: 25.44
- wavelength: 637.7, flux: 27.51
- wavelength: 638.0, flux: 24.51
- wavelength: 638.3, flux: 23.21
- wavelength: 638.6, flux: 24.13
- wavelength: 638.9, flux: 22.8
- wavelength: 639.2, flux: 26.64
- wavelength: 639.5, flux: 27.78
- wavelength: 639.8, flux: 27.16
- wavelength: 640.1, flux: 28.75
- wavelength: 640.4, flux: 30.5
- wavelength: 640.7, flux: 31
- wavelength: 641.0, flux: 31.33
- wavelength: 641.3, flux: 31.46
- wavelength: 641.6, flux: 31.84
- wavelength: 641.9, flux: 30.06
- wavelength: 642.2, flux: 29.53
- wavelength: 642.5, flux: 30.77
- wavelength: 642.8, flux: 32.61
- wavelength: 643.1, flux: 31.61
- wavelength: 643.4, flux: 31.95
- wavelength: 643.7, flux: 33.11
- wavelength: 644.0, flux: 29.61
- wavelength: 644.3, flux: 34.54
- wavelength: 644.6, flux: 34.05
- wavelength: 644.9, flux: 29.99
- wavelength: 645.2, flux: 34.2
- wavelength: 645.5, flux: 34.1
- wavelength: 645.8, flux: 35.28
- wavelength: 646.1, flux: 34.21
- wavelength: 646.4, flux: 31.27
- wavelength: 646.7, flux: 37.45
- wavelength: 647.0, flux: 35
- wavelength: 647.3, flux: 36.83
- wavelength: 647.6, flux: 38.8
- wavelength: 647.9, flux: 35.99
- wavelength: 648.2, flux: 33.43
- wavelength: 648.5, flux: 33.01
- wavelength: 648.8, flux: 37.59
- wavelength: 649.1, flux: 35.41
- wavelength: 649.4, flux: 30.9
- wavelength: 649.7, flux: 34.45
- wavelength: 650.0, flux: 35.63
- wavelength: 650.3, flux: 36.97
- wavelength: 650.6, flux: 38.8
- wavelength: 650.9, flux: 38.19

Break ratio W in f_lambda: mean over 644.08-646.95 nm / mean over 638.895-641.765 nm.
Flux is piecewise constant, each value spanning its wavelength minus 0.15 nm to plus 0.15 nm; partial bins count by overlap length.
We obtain 1.16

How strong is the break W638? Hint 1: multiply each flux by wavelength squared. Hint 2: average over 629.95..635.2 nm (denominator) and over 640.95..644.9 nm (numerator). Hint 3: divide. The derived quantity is 1.3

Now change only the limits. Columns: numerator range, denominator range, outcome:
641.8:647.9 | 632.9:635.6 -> 1.25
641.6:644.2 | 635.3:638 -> 1.21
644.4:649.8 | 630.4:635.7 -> 1.39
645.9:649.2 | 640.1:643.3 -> 1.16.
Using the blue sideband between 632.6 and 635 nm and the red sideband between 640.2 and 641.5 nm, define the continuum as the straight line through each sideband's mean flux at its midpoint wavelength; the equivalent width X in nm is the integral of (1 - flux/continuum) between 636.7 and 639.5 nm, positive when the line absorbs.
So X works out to 0.38 nm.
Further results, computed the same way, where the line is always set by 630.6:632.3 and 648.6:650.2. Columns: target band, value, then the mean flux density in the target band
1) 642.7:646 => -0.11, 32.8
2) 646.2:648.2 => -0.13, 35.7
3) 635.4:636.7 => 0.04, 26.2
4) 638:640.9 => 0.21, 26.8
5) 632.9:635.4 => -0.18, 27.6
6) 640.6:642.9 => -0.06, 31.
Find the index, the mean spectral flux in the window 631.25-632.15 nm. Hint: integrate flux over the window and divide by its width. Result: 25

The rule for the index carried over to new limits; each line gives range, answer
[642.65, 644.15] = 31.8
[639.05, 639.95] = 27.2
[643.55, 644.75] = 32.8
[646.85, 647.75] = 36.9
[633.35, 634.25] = 27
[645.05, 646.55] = 33.8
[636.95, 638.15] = 26.3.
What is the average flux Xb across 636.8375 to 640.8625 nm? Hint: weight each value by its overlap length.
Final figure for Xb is 26.7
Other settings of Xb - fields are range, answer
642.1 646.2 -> 32.6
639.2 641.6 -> 29.7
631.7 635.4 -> 26.7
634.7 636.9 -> 27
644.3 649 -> 34.7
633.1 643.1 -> 27.9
